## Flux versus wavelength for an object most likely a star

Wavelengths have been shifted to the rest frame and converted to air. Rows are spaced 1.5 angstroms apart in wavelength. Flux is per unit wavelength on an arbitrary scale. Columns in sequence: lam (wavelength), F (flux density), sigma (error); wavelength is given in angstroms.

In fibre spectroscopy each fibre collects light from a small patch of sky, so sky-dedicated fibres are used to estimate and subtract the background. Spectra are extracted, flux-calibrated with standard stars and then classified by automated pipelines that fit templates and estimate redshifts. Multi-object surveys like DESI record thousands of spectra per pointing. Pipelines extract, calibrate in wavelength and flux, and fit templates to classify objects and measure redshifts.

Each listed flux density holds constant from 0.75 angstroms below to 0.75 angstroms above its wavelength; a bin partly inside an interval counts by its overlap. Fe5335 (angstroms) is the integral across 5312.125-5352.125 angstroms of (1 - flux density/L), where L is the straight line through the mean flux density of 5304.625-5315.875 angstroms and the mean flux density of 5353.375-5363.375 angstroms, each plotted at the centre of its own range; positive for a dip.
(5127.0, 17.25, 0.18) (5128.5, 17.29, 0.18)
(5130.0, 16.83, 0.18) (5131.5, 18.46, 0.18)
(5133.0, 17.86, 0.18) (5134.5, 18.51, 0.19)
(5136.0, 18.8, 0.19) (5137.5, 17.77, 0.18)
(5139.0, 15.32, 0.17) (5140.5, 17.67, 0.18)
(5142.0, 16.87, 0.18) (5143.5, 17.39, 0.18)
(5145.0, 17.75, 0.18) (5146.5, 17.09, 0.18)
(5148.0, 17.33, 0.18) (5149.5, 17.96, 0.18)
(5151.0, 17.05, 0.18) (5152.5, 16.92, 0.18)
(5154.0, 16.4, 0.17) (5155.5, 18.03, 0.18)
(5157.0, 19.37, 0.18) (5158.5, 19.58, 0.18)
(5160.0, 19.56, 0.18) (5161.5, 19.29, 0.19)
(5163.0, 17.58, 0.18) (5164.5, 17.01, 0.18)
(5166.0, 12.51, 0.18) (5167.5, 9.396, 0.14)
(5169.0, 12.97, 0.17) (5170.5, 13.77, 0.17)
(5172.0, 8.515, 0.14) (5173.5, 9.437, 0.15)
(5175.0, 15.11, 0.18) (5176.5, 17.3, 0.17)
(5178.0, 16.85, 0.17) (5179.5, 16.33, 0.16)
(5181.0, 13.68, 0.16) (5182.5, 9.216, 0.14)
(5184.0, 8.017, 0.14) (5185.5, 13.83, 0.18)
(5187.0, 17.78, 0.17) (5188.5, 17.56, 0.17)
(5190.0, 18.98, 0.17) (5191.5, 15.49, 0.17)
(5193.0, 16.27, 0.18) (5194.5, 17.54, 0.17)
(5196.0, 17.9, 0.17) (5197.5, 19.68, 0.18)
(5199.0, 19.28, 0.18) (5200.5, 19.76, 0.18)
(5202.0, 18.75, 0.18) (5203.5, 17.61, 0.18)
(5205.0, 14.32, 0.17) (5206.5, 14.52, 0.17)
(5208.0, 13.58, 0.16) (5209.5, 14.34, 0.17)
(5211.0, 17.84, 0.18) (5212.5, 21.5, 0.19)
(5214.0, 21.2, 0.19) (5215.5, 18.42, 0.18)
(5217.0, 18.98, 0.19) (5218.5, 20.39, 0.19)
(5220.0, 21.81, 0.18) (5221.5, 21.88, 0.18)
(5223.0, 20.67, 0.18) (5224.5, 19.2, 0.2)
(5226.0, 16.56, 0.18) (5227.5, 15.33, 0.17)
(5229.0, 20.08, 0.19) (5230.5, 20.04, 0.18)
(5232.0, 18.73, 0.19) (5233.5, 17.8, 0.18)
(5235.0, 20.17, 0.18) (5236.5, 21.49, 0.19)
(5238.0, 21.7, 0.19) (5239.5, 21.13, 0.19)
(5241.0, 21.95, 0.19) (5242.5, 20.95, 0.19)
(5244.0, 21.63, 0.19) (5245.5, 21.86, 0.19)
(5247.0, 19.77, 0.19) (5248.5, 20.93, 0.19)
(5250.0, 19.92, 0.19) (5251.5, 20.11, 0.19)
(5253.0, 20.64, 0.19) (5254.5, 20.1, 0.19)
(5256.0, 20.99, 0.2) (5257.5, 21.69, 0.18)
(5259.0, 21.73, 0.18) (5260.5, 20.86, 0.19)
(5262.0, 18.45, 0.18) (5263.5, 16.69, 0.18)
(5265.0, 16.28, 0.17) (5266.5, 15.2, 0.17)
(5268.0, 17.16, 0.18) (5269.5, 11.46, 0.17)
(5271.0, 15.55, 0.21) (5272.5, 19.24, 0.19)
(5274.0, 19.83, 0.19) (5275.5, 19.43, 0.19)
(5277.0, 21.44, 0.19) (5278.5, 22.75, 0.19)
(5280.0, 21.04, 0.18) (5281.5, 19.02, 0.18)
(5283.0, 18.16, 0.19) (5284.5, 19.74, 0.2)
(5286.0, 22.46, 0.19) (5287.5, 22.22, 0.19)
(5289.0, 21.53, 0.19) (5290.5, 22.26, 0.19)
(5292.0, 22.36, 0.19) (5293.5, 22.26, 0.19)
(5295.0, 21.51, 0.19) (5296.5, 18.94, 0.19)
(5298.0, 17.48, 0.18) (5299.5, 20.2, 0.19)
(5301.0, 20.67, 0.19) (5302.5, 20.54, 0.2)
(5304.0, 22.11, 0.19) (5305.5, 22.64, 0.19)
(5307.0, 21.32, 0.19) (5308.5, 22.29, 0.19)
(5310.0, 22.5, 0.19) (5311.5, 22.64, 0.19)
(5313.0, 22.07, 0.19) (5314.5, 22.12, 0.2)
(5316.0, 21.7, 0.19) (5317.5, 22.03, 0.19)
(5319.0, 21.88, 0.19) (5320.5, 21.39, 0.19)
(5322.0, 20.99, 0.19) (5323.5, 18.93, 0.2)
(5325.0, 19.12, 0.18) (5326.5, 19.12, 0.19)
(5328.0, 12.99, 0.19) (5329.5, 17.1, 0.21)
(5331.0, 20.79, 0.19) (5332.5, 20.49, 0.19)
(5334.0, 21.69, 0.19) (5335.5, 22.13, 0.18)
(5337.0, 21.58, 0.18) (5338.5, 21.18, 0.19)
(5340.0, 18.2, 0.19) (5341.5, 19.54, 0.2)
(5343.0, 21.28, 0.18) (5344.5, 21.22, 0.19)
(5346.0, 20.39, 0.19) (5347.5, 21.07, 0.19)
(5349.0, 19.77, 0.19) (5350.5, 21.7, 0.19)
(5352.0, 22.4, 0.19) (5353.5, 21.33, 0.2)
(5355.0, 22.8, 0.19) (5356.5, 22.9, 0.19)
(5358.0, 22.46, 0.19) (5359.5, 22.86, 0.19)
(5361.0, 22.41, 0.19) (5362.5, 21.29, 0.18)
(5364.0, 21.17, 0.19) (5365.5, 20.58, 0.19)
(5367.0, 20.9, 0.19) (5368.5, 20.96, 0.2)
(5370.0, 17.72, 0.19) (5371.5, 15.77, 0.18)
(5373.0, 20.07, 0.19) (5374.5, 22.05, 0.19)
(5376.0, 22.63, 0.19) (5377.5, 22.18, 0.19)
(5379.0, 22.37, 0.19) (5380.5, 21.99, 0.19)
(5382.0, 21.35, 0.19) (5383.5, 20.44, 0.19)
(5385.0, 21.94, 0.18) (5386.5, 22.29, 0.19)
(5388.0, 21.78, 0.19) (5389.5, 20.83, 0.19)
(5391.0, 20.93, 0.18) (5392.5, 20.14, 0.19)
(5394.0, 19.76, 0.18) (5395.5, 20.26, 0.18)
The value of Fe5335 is 3.2 angstroms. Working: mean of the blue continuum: 22.2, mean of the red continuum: 22.3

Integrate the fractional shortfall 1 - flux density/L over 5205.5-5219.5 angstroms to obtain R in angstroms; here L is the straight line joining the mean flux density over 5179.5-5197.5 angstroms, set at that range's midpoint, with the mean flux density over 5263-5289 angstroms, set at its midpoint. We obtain -1.3 angstroms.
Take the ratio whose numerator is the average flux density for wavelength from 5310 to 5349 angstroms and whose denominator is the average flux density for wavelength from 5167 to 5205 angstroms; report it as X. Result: 1.34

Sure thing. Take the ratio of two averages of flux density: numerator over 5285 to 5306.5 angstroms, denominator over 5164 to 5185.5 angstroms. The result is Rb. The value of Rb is 1.65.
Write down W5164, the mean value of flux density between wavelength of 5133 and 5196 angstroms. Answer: 16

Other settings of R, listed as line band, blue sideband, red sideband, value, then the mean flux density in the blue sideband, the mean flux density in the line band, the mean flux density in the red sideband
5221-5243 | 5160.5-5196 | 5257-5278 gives -3.9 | 14.6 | 19.8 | 18.2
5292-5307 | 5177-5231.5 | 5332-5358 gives -0.6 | 17.4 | 20.8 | 21.2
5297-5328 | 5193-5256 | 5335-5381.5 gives -0.6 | 19.3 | 20.9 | 21.1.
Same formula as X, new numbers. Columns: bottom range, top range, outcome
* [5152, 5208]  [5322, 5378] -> 1.30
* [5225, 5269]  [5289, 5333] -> 1.06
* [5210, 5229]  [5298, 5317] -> 1.11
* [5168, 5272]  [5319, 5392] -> 1.17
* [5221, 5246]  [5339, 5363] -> 1.07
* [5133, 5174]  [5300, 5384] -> 1.28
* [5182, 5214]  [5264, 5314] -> 1.22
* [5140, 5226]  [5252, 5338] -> 1.20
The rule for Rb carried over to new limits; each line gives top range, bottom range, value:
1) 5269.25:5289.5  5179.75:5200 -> 1.25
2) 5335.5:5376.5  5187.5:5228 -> 1.16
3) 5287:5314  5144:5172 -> 1.30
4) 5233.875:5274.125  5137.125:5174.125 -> 1.21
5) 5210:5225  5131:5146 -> 1.14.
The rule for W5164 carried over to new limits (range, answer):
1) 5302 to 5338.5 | 20.8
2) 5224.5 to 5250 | 20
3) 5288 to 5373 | 20.8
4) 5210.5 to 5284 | 19.6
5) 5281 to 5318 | 21.2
